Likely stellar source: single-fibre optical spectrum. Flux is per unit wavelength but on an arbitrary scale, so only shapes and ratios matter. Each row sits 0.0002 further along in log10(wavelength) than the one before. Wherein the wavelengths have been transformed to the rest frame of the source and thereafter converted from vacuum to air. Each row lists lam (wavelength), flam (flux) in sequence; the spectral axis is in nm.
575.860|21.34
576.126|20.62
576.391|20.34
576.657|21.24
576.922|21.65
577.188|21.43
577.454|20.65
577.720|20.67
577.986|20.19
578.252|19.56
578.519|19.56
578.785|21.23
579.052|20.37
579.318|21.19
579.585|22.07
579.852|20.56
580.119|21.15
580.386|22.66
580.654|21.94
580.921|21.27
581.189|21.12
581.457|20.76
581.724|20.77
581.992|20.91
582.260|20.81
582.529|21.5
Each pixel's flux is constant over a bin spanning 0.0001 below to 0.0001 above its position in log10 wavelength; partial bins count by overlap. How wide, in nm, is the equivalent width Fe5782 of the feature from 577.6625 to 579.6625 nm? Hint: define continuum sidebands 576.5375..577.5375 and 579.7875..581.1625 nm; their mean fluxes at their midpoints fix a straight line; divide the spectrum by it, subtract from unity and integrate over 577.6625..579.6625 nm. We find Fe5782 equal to 0.08 nm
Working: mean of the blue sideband 21.3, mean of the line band 20.6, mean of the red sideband 21.5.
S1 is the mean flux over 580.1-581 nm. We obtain 21.9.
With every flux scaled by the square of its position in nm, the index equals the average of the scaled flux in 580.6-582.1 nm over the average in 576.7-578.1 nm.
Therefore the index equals 1.0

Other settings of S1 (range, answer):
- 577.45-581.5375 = 20.9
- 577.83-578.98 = 20.2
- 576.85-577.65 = 21.2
